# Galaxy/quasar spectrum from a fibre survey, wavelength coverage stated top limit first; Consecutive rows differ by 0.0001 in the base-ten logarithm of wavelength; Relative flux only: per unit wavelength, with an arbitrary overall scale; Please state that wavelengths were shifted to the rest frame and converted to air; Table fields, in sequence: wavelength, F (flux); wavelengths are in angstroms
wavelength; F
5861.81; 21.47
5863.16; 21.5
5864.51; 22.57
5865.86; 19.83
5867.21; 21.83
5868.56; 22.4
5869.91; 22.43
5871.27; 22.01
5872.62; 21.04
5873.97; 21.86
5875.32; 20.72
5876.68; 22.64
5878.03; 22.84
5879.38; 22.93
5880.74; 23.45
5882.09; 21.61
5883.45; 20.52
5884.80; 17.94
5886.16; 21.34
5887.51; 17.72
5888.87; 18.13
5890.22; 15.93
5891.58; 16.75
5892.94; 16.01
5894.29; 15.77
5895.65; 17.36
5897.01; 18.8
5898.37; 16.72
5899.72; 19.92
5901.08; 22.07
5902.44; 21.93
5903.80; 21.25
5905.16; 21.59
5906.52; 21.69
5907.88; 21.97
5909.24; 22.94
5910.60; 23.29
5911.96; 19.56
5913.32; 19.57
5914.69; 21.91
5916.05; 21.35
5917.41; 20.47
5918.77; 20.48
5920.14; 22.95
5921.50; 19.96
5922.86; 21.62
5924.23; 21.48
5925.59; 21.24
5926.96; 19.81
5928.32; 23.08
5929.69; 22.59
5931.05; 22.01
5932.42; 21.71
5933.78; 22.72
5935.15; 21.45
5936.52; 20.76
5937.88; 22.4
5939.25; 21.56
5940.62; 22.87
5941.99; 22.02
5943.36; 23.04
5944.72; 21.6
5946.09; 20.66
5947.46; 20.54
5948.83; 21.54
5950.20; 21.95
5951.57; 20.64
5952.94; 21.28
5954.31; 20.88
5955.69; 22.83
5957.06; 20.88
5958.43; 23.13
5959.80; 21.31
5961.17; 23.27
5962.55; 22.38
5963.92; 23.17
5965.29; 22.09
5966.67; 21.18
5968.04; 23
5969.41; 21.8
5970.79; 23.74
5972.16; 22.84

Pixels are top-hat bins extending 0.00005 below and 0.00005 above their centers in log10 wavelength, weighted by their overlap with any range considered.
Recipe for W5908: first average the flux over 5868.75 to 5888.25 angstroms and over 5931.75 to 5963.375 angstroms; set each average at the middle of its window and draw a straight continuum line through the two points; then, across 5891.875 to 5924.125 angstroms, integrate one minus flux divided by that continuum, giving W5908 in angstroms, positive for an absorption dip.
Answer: 1.8 angstroms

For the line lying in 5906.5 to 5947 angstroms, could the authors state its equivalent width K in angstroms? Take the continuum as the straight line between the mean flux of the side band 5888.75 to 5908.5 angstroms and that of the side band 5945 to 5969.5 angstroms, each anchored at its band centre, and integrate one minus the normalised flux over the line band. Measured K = -2.5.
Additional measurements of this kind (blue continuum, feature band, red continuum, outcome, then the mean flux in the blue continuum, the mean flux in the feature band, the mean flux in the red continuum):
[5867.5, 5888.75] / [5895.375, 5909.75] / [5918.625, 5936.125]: 0.6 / 21.3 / 20.6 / 21.6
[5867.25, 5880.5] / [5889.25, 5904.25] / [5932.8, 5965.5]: 2.5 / 22.1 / 18.4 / 21.9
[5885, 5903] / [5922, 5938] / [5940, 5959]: -0.9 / 18.3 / 21.7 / 21.7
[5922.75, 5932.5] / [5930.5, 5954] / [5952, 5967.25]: 0.2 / 21.7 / 21.7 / 22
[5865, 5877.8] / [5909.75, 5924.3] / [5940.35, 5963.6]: 0.4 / 21.7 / 21.2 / 21.8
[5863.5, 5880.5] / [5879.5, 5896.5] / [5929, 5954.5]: 2.5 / 22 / 18.7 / 21.7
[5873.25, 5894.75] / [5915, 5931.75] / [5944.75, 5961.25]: -0.5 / 19.8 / 21.4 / 21.5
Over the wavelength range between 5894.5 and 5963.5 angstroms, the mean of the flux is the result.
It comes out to 21.3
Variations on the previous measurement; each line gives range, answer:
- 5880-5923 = 20.1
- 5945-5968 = 21.8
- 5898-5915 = 21.2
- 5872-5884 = 22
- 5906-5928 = 21.3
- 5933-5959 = 21.7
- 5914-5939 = 21.6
